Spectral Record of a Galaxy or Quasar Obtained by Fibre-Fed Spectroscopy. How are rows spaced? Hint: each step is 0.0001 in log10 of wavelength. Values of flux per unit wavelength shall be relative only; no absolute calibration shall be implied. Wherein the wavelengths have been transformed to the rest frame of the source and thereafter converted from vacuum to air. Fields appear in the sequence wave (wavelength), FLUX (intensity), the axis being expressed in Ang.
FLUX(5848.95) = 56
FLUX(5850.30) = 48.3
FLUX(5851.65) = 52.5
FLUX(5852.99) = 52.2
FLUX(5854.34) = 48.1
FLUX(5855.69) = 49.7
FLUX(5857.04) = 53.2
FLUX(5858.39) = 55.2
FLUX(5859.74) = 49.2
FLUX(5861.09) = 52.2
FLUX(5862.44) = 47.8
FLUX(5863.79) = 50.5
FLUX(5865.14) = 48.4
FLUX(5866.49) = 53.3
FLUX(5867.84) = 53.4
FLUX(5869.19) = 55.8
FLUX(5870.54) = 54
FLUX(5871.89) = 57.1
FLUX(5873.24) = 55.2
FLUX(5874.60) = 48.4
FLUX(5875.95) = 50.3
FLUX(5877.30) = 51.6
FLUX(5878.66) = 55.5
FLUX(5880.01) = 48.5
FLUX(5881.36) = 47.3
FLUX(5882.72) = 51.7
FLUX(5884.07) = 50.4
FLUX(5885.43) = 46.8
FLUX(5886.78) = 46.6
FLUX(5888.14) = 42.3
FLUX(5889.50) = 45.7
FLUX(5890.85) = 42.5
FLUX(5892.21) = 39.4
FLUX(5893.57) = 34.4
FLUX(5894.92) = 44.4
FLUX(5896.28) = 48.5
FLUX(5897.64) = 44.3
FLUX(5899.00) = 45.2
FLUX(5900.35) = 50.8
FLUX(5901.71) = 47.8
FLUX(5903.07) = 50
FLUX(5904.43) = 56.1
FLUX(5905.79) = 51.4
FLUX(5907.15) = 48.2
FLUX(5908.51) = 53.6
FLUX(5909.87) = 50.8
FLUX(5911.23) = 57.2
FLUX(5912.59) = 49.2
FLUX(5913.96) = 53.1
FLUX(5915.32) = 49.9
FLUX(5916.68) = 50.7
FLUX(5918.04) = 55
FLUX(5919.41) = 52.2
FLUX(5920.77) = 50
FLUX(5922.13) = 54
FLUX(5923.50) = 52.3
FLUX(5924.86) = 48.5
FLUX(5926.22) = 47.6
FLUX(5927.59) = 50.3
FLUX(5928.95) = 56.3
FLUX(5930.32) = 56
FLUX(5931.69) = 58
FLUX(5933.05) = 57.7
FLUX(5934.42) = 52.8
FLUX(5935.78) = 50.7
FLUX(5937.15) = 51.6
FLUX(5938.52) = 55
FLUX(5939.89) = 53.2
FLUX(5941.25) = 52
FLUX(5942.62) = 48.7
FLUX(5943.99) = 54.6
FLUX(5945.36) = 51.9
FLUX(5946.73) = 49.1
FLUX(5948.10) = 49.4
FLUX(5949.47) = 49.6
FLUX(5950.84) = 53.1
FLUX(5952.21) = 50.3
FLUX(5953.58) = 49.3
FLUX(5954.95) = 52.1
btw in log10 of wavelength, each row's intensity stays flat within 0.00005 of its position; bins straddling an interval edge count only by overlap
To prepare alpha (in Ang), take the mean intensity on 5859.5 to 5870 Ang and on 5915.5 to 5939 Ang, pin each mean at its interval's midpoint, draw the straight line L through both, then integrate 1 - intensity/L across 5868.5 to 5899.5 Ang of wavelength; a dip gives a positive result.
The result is 2.2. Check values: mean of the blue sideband 51.5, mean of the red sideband 52.8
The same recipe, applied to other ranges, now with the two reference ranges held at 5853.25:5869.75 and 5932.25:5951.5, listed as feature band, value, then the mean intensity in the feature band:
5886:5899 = 2.1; 43.3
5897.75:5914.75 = 0.3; 50.9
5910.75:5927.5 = 0.1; 51.5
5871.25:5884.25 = 0.0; 51.6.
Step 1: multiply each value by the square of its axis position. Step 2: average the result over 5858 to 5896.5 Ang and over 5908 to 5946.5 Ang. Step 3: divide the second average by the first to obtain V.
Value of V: 1.1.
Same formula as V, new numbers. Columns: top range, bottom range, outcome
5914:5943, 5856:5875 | 1.02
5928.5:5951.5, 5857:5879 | 1.03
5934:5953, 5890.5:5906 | 1.13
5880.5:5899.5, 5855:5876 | 0.87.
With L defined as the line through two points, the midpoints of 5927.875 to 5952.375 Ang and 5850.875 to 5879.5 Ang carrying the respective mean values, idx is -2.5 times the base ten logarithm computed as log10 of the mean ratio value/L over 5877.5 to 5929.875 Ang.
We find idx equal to 0.07 mag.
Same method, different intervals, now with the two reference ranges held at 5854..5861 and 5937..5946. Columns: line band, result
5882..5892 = 0.12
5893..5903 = 0.14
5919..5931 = 0.01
